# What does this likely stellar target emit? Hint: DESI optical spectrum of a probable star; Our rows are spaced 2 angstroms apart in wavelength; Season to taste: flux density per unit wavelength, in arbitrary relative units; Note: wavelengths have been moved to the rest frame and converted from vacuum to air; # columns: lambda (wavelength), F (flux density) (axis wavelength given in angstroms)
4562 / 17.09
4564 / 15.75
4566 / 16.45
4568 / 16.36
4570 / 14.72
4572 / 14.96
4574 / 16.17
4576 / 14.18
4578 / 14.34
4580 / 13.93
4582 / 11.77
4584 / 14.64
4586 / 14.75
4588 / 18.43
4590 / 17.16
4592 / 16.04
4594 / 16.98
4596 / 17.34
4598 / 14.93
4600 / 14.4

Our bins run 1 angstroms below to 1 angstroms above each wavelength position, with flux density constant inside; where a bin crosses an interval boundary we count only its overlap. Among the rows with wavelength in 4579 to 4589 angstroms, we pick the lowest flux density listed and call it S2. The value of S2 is 11.77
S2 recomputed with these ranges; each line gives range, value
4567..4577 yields 14.18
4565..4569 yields 16.36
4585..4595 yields 14.75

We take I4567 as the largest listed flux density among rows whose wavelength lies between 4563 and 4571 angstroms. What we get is 16.45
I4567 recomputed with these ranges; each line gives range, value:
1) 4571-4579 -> 16.17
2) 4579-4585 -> 14.64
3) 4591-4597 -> 17.34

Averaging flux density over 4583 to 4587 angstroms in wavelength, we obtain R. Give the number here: 14.7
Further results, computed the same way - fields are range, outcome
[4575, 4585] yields 13.8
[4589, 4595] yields 16.7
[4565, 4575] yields 15.7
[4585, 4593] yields 16.6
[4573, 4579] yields 14.9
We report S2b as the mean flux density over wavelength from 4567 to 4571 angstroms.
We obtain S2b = 15.5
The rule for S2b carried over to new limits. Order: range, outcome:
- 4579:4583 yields 12.8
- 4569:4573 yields 14.8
